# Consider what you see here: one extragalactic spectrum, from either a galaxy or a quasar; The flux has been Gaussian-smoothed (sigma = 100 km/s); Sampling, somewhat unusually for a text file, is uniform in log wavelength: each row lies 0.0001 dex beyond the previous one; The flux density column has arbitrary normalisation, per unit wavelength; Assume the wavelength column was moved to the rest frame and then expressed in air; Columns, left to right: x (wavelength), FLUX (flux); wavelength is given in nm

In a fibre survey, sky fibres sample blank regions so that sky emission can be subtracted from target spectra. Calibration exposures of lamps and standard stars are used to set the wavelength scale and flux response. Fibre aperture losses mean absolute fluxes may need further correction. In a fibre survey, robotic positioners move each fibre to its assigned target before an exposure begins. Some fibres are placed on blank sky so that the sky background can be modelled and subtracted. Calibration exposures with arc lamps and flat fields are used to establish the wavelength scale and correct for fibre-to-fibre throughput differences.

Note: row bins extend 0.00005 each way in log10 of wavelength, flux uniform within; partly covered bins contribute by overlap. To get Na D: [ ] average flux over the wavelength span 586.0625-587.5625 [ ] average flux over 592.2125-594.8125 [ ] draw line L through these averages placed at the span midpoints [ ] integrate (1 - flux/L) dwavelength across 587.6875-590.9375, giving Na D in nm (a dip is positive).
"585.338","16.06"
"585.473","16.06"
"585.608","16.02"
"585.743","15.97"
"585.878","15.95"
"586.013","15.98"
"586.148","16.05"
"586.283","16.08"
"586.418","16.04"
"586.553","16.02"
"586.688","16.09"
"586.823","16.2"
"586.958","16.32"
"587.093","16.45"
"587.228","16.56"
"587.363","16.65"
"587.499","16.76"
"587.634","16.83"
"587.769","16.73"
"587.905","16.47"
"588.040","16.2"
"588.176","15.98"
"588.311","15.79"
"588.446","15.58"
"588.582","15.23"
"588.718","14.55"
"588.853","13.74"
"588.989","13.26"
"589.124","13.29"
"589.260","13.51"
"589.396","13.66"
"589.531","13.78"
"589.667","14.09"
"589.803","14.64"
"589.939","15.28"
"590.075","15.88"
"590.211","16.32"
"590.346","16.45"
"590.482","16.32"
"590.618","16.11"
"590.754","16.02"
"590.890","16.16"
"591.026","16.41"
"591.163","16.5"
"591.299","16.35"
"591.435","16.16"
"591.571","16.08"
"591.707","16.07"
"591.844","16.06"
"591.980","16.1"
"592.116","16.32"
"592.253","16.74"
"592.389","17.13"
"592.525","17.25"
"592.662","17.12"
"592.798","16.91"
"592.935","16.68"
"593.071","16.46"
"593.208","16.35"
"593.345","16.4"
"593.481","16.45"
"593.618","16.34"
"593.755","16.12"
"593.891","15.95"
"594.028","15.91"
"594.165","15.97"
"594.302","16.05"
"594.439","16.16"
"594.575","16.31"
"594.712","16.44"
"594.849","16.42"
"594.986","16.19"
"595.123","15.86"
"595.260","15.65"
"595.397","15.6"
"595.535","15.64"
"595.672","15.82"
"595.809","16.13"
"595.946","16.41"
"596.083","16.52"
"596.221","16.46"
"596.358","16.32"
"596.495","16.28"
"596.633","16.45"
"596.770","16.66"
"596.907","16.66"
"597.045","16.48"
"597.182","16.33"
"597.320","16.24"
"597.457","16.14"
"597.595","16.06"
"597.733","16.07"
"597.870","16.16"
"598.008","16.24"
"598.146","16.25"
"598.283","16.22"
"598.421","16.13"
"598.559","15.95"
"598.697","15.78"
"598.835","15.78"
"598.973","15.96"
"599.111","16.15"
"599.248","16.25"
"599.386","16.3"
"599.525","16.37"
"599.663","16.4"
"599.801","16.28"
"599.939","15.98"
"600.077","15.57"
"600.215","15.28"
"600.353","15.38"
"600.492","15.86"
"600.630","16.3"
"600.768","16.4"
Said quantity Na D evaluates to 0.23 nm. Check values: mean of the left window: 16.3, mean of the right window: 16.5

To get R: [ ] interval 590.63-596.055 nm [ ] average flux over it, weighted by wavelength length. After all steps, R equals 16.3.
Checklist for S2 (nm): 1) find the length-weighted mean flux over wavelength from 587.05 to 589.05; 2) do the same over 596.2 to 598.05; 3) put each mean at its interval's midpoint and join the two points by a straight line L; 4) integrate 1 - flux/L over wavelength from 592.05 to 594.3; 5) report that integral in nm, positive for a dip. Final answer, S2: -0.06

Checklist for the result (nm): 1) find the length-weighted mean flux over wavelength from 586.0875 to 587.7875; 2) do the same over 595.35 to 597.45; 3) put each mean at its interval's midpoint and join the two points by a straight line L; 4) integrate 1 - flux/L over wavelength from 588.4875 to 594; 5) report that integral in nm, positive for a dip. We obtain 0.19 nm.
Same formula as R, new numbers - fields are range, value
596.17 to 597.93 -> 16.3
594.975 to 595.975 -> 15.9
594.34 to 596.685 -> 16.2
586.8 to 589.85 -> 15.3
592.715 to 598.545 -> 16.2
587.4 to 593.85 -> 15.8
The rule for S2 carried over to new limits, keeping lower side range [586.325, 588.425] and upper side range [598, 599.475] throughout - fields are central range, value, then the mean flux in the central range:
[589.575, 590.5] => 0.045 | 15.5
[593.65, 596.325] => 0.012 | 16.1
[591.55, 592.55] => -0.014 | 16.5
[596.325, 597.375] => -0.020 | 16.4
